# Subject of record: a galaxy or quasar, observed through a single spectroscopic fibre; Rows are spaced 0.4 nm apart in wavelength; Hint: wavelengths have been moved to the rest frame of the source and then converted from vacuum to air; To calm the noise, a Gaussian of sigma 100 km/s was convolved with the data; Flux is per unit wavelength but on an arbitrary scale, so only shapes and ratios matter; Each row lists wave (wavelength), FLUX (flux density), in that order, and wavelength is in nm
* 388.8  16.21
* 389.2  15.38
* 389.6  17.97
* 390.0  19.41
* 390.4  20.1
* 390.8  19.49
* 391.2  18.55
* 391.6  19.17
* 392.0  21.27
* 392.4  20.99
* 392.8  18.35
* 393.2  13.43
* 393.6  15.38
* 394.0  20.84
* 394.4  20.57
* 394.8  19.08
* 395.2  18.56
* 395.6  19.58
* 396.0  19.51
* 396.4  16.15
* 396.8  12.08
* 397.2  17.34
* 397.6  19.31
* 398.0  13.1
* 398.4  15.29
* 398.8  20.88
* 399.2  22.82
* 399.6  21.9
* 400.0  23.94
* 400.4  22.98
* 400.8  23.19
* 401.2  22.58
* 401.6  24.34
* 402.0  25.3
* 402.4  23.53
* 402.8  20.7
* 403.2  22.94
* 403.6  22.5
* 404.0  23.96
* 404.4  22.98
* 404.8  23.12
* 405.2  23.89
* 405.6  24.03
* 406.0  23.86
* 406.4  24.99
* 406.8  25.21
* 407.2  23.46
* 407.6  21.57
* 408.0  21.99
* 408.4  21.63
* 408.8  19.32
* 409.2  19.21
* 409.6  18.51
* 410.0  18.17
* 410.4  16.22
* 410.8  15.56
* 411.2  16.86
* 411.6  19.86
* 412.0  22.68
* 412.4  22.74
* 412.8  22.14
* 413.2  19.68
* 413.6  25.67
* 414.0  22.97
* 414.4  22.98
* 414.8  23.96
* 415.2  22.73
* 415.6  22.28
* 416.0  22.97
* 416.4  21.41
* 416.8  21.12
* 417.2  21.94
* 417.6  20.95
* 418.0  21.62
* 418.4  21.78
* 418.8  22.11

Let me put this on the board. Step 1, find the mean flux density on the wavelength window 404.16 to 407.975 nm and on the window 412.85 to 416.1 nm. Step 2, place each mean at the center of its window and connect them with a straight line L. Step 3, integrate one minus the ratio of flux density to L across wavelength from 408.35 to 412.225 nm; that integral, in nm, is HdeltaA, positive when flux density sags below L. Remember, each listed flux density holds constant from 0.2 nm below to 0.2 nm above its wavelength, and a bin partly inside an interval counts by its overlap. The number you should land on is 0.753 nm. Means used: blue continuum 23.6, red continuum 22.9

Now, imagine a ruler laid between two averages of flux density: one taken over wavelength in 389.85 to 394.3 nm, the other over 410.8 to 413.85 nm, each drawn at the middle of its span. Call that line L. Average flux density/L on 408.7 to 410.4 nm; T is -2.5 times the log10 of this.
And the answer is 0.12 mag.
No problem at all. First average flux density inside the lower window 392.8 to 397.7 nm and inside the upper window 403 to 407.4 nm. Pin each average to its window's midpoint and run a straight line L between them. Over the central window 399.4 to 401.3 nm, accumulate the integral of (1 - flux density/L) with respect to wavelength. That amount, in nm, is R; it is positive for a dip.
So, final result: -0.20 nm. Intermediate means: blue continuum 17.6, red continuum 23.7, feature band 22.9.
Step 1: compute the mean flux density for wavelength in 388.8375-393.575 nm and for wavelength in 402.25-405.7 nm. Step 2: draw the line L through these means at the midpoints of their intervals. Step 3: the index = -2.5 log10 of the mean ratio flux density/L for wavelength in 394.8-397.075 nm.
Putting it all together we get 0.16 mag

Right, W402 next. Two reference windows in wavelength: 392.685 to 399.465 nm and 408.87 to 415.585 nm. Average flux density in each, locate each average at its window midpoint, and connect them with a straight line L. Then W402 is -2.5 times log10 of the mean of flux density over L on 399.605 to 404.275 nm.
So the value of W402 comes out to -0.227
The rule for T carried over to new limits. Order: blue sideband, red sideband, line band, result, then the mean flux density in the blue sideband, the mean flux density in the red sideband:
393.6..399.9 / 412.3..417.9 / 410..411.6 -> 0.258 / 18.5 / 22.4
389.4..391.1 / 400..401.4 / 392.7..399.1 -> 0.209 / 19.2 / 23.1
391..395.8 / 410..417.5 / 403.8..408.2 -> -0.161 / 18.8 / 21.2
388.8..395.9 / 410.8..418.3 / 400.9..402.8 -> -0.179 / 18.7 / 21.7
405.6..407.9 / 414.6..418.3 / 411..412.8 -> 0.107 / 23.8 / 22.1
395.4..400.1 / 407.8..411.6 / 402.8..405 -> -0.229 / 18.4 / 18.7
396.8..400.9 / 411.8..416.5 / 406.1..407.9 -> -0.119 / 19.6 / 22.7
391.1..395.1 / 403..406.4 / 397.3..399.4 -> 0.150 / 18.8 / 23.5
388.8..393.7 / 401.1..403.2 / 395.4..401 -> 0.127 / 18.3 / 23.3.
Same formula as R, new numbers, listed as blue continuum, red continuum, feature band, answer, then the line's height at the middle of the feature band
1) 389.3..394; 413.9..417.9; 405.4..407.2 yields -0.31 nm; 20.8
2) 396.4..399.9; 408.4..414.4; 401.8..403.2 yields -0.34 nm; 18.6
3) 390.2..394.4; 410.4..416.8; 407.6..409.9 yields 0.07 nm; 20.9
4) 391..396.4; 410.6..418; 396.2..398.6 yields 0.46 nm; 19.3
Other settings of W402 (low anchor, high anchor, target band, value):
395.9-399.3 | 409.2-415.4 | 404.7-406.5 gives -0.25 mag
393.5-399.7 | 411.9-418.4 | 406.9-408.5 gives -0.09 mag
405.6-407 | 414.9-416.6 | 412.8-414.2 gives 0.01 mag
